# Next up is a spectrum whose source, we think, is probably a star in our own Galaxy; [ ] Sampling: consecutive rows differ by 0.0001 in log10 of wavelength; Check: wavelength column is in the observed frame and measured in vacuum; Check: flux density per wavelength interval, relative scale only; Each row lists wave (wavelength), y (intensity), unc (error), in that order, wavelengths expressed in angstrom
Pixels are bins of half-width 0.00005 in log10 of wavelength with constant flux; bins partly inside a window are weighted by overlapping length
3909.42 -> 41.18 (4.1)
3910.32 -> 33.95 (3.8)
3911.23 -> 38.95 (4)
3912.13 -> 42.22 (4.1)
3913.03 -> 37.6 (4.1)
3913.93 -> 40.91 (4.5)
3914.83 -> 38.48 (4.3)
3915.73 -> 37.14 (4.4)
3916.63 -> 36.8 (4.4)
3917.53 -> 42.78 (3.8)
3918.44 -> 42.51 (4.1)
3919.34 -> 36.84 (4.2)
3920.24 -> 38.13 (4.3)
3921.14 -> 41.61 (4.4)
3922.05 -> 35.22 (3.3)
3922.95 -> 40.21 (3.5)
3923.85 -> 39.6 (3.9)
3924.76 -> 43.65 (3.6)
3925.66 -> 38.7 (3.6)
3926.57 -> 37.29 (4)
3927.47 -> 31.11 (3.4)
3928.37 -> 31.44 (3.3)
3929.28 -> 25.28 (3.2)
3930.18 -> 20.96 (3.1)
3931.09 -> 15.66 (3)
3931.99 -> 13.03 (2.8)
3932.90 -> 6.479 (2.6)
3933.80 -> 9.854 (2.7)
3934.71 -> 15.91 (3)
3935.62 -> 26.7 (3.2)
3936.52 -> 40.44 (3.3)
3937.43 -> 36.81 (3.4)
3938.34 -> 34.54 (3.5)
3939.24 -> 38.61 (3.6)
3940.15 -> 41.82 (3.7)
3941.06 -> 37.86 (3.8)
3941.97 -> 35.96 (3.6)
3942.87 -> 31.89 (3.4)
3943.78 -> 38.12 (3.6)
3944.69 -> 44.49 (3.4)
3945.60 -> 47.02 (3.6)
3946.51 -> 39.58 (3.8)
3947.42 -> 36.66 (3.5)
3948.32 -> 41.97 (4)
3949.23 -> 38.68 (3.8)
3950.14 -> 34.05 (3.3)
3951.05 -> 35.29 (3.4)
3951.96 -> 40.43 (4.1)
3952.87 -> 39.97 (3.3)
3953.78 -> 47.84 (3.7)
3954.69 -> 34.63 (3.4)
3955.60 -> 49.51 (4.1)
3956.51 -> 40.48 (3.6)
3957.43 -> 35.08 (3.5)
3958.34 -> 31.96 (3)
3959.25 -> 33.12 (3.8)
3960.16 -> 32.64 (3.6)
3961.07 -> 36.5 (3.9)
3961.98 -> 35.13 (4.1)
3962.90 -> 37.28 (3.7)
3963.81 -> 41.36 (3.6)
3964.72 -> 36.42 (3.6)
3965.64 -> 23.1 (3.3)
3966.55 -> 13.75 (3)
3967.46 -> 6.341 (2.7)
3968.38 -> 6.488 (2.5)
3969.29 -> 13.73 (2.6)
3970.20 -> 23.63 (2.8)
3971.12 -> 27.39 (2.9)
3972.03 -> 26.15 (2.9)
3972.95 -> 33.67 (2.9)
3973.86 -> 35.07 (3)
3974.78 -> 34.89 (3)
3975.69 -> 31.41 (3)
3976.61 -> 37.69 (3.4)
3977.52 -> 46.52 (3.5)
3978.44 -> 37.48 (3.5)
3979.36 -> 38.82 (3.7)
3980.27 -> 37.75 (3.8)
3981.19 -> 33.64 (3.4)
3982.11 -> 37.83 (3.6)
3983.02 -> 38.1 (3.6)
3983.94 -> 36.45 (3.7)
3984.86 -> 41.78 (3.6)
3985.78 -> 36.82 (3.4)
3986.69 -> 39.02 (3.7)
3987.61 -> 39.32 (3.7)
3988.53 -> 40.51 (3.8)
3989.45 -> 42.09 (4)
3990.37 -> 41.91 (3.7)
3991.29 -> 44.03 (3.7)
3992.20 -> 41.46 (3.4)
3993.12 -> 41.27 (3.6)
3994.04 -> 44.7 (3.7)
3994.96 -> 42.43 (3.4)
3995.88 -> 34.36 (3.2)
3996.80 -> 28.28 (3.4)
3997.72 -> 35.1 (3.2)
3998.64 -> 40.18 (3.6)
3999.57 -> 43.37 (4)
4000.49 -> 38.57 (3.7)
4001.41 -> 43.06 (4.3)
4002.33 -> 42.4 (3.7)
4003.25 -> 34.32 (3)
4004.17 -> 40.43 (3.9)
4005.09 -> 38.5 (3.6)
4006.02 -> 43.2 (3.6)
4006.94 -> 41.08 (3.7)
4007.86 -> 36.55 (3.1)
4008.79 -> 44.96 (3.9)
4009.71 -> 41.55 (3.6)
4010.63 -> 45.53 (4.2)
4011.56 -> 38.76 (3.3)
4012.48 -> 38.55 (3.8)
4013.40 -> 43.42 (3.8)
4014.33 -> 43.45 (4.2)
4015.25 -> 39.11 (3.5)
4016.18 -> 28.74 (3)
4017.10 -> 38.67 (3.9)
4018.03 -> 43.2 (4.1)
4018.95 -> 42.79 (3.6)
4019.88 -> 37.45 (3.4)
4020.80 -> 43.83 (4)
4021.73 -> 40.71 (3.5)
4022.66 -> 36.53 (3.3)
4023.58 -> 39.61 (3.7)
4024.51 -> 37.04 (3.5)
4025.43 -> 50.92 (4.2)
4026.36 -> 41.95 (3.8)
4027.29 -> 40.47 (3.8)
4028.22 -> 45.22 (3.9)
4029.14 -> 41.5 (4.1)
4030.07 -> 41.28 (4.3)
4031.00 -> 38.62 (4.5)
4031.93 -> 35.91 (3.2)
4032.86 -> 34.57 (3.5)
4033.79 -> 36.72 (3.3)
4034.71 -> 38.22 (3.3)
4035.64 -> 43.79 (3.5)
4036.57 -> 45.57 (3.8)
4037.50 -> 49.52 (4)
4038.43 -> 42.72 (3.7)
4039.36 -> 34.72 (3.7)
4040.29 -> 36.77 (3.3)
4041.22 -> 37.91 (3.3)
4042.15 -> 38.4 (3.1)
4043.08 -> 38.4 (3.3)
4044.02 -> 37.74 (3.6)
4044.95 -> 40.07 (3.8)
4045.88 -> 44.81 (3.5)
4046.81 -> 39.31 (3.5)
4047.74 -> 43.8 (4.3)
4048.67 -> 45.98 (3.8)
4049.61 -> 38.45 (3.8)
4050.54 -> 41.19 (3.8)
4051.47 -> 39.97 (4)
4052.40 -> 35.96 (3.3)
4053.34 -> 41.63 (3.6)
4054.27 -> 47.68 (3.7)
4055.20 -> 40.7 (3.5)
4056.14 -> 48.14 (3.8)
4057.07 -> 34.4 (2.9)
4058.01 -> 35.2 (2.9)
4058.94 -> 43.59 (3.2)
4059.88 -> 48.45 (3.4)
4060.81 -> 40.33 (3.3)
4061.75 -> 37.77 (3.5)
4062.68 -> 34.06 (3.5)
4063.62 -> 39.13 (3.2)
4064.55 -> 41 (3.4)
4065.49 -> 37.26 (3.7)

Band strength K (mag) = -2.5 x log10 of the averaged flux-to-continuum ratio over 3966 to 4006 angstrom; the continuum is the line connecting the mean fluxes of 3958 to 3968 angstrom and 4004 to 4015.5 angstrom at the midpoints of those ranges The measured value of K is 0.012 mag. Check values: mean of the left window 29.6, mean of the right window 41.2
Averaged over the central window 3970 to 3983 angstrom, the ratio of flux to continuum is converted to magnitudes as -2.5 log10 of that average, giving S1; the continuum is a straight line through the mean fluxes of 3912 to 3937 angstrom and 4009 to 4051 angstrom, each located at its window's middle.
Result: 0.05 mag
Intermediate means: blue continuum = 32.2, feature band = 34.8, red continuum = 40.6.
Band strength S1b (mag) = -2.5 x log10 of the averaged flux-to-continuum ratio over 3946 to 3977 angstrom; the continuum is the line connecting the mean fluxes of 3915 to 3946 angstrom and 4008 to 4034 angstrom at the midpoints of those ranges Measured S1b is 0.09 mag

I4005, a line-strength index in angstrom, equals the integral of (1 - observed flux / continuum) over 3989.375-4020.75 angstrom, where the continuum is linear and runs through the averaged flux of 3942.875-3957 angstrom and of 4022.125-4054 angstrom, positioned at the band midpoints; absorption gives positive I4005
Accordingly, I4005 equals 0.2 angstrom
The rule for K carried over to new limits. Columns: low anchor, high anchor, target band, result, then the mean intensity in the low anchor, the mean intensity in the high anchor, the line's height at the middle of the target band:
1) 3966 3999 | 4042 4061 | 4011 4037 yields -0.052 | 34.1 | 41.2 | 38.4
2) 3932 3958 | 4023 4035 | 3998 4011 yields -0.057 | 35.3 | 40.2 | 38.8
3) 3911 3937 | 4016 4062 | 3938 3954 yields -0.148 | 32.5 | 40.6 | 34.1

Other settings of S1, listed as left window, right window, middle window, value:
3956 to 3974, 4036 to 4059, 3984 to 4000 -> -0.22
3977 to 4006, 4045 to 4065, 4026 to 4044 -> 0.01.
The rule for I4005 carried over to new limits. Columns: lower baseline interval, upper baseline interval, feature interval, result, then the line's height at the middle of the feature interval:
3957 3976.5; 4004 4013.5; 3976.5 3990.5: -2.3 angstrom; 33.5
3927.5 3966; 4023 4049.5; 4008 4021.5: -0.6 angstrom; 39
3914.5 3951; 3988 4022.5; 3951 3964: -0.7 angstrom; 36.2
